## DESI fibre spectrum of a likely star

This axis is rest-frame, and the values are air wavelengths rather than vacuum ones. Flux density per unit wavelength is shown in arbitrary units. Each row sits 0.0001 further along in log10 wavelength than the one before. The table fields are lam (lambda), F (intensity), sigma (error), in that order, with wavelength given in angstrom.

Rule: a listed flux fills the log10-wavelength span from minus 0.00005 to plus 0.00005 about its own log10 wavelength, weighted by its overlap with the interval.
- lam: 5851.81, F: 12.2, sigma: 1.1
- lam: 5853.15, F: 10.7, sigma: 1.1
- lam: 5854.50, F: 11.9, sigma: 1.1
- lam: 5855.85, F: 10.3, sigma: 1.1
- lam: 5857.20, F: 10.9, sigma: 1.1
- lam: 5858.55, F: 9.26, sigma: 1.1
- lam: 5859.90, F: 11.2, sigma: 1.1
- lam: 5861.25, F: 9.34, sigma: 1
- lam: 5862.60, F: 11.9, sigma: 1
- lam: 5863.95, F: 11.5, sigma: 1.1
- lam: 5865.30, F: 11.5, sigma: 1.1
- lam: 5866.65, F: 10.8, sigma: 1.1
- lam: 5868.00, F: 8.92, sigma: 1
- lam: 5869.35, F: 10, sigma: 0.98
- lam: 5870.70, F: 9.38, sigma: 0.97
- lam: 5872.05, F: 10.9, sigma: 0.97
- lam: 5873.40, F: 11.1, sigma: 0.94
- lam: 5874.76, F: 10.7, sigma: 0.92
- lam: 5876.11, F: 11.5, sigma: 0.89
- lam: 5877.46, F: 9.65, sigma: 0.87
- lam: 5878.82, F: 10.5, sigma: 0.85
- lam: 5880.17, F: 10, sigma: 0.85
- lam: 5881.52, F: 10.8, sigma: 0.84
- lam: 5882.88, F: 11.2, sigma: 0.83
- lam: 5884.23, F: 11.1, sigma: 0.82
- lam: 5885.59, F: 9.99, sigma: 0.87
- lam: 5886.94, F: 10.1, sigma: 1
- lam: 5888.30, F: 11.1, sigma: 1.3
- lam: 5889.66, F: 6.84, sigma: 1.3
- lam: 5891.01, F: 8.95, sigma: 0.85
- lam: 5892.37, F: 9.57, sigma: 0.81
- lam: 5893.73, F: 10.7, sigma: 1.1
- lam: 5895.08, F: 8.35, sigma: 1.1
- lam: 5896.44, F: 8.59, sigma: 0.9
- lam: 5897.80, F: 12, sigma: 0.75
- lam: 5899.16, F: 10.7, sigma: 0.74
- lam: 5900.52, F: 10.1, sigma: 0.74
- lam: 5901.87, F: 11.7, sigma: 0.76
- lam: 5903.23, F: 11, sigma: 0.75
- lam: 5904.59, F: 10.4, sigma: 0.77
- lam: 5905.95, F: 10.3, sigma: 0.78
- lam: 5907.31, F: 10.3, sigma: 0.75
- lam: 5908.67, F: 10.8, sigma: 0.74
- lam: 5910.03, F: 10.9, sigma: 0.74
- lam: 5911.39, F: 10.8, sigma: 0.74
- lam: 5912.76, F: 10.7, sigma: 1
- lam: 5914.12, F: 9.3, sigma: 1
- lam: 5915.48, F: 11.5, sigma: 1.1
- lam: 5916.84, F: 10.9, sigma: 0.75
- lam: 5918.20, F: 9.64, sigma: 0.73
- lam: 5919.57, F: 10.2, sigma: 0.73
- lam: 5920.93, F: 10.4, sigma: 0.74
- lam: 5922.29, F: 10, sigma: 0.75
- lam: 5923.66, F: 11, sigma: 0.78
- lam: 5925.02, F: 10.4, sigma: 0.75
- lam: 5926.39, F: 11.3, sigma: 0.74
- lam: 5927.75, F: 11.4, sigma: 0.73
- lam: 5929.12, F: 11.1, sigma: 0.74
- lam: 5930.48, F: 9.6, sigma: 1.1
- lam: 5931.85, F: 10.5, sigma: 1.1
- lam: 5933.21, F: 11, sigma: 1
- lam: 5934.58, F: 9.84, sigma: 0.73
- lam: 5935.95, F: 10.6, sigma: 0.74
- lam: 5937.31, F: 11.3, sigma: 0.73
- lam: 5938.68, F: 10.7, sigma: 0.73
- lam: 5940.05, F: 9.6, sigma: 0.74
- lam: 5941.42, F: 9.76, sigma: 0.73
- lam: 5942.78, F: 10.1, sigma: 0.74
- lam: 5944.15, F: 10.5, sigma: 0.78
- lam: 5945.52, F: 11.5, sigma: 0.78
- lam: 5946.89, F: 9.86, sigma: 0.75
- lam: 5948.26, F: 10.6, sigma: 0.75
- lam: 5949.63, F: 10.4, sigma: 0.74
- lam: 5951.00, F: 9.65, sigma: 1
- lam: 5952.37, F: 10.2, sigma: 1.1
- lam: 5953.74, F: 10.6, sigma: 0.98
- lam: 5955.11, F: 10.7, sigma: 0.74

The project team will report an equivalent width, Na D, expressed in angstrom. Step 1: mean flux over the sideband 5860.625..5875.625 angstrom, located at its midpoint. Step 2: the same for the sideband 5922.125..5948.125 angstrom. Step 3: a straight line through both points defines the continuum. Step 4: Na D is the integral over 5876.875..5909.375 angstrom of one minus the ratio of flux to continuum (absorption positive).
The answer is 1.1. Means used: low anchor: 10.6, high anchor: 10.5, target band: 10.2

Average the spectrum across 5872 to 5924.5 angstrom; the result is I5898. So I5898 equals 10.4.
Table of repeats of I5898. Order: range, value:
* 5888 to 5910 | 10.1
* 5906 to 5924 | 10.5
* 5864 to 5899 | 10.2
